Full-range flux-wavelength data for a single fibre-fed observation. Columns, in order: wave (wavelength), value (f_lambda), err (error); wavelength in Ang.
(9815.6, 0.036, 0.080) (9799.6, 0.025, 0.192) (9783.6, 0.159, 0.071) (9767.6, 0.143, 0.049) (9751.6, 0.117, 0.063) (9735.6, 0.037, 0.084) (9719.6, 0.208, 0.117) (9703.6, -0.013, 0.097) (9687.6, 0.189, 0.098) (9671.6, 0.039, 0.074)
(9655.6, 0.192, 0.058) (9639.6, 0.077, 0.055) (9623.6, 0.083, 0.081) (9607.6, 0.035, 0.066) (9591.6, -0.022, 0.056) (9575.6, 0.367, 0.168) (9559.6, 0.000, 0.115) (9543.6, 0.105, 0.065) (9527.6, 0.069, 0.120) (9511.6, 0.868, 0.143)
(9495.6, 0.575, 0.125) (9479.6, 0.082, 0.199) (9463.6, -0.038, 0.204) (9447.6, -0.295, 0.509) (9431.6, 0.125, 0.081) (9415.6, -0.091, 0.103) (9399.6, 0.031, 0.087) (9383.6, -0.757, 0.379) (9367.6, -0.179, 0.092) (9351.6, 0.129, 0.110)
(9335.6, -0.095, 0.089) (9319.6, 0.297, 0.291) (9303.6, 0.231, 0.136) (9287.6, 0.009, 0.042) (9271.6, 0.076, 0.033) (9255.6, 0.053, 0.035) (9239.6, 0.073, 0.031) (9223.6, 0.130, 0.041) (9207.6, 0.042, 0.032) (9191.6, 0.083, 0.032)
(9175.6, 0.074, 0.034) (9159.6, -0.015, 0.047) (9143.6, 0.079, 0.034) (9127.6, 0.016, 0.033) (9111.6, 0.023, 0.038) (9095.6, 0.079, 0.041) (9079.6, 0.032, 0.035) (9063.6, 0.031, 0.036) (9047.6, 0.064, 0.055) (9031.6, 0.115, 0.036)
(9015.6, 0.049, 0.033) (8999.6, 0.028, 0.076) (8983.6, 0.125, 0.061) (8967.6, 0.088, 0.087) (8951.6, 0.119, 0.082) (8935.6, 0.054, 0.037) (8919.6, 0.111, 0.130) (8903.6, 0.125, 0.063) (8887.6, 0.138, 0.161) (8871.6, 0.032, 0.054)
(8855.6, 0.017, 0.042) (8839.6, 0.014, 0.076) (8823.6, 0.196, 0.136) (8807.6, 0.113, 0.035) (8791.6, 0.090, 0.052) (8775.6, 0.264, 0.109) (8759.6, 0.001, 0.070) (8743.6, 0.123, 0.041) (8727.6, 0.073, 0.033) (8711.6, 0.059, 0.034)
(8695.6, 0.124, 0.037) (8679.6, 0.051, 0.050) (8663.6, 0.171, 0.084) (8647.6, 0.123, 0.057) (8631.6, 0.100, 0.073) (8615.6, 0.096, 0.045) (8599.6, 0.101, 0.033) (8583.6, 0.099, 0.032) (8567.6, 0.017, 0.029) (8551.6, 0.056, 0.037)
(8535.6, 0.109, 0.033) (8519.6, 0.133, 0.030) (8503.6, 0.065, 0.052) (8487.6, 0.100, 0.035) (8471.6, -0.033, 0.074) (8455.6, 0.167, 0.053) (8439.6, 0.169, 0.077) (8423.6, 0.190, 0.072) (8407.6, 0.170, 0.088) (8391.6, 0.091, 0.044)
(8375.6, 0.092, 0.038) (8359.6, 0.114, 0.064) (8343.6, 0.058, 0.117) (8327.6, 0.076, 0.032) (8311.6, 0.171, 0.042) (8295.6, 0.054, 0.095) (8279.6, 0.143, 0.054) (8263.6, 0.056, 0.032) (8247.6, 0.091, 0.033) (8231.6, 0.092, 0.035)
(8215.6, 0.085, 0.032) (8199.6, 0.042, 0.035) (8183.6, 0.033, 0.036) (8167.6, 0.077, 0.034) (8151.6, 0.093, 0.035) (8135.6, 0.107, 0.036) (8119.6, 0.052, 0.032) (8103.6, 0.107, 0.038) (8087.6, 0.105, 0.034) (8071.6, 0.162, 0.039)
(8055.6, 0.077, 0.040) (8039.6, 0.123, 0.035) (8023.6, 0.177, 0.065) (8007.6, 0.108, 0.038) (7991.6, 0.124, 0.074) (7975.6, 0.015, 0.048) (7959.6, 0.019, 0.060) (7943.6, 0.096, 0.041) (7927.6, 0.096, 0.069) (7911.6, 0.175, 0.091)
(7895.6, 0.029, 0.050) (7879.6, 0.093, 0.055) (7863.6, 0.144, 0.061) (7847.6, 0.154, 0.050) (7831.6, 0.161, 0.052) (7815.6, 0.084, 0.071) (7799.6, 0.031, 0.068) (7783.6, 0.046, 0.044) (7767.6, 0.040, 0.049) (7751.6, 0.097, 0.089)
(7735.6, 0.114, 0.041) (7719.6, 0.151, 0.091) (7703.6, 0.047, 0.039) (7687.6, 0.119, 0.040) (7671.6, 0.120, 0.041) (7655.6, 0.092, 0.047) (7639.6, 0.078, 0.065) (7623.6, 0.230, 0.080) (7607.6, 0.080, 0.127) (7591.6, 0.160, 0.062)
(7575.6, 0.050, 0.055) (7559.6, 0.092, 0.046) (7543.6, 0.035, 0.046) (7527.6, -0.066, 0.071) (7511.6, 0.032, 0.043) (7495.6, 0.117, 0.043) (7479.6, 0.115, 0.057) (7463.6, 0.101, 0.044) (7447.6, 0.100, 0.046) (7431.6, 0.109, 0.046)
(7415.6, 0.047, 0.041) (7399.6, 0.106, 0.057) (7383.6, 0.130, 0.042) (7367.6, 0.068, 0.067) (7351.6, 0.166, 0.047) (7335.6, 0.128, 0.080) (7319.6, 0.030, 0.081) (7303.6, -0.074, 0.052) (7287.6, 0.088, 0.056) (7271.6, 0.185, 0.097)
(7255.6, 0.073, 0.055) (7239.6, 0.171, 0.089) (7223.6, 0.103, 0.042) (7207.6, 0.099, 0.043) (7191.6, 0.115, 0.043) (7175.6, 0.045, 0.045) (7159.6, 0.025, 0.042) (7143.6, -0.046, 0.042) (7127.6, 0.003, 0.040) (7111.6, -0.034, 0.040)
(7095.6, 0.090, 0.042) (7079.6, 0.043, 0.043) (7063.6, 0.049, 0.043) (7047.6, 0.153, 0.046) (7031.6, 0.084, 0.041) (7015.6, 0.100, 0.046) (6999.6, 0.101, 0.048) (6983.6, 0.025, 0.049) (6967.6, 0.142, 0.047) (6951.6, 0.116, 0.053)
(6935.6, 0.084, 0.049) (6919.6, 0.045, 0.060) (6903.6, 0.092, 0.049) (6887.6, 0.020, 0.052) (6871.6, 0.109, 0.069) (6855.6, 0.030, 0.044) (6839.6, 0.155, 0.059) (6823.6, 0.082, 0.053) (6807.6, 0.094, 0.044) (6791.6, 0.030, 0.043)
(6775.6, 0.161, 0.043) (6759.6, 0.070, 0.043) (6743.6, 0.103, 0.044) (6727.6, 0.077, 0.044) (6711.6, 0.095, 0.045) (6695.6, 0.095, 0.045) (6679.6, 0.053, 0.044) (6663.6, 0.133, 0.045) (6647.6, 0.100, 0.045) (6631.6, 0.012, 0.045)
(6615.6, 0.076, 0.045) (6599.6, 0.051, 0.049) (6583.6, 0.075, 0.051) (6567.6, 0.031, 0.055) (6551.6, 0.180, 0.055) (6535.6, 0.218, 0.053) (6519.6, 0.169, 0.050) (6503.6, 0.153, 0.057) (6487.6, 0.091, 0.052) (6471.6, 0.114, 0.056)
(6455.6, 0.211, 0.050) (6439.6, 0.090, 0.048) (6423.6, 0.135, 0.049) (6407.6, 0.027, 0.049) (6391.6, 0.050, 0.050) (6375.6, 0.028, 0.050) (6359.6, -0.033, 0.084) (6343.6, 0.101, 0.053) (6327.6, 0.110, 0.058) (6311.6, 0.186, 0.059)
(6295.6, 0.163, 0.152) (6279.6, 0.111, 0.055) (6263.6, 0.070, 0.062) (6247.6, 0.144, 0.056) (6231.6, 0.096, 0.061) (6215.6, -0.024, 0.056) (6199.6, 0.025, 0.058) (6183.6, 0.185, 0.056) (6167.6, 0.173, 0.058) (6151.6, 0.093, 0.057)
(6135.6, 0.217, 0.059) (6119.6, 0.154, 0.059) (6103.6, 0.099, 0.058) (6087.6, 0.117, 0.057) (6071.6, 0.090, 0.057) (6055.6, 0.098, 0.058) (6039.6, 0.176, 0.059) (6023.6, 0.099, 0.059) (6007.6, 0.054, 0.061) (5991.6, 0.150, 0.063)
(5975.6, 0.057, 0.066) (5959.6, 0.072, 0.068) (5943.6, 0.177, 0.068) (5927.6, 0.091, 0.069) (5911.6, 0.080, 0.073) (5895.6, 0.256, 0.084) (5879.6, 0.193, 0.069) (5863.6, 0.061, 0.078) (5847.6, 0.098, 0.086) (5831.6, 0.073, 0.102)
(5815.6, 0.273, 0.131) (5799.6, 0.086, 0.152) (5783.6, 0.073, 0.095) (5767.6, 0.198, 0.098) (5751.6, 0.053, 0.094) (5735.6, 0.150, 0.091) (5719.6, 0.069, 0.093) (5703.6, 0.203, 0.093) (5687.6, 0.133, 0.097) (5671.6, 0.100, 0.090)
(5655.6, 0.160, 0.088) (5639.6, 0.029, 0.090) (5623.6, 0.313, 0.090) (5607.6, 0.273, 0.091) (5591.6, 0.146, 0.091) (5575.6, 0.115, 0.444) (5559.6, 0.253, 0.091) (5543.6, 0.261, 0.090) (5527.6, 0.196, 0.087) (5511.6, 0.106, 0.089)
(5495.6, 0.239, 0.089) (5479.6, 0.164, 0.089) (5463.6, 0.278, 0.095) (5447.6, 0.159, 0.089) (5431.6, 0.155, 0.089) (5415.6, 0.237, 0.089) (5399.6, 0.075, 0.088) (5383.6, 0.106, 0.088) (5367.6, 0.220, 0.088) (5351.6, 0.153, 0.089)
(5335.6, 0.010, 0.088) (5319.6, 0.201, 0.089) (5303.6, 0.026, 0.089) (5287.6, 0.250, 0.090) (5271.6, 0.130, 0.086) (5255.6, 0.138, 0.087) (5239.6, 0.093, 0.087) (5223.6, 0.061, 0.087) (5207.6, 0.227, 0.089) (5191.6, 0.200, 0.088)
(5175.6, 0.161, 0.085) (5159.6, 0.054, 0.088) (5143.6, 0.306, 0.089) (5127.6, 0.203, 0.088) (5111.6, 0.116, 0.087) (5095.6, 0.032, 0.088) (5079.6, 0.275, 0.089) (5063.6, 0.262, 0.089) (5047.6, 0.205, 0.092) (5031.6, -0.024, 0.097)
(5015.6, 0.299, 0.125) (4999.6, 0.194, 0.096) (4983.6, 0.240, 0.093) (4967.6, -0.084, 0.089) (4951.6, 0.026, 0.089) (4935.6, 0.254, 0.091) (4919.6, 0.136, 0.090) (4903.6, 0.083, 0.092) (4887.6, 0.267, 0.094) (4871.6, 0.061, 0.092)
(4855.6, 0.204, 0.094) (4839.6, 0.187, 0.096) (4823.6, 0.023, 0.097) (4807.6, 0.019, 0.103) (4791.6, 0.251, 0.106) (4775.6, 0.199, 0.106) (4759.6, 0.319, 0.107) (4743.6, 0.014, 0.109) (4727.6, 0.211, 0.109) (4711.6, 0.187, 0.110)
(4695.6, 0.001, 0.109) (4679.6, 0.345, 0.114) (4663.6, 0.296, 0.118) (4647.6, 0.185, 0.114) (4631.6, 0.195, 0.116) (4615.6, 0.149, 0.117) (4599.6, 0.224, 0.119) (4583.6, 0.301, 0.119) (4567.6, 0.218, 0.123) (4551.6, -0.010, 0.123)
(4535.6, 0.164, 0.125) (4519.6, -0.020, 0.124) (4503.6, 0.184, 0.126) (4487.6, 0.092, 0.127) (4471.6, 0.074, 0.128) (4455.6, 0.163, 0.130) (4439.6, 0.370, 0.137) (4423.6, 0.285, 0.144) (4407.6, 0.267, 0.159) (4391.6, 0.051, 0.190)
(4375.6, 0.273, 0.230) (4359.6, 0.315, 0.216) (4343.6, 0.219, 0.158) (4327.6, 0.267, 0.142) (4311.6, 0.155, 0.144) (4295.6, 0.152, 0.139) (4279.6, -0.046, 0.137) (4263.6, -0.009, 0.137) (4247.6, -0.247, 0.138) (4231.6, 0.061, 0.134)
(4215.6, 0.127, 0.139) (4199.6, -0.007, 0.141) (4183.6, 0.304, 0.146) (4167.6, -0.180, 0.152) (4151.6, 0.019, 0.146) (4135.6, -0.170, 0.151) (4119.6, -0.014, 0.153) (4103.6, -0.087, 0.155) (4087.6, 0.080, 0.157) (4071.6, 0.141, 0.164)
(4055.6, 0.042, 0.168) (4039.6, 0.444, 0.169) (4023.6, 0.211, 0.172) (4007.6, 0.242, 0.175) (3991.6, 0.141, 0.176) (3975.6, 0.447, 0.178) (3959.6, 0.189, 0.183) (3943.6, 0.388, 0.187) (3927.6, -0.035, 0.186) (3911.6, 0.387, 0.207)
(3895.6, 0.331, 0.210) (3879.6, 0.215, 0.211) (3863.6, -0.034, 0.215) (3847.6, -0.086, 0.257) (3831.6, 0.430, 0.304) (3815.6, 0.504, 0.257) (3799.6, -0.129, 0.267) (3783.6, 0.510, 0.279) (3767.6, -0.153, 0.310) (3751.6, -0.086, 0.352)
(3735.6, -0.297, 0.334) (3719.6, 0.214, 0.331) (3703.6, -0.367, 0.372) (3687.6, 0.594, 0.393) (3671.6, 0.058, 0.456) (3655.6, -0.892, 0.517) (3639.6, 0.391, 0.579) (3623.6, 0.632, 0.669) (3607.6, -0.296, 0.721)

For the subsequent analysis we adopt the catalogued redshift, 1.549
